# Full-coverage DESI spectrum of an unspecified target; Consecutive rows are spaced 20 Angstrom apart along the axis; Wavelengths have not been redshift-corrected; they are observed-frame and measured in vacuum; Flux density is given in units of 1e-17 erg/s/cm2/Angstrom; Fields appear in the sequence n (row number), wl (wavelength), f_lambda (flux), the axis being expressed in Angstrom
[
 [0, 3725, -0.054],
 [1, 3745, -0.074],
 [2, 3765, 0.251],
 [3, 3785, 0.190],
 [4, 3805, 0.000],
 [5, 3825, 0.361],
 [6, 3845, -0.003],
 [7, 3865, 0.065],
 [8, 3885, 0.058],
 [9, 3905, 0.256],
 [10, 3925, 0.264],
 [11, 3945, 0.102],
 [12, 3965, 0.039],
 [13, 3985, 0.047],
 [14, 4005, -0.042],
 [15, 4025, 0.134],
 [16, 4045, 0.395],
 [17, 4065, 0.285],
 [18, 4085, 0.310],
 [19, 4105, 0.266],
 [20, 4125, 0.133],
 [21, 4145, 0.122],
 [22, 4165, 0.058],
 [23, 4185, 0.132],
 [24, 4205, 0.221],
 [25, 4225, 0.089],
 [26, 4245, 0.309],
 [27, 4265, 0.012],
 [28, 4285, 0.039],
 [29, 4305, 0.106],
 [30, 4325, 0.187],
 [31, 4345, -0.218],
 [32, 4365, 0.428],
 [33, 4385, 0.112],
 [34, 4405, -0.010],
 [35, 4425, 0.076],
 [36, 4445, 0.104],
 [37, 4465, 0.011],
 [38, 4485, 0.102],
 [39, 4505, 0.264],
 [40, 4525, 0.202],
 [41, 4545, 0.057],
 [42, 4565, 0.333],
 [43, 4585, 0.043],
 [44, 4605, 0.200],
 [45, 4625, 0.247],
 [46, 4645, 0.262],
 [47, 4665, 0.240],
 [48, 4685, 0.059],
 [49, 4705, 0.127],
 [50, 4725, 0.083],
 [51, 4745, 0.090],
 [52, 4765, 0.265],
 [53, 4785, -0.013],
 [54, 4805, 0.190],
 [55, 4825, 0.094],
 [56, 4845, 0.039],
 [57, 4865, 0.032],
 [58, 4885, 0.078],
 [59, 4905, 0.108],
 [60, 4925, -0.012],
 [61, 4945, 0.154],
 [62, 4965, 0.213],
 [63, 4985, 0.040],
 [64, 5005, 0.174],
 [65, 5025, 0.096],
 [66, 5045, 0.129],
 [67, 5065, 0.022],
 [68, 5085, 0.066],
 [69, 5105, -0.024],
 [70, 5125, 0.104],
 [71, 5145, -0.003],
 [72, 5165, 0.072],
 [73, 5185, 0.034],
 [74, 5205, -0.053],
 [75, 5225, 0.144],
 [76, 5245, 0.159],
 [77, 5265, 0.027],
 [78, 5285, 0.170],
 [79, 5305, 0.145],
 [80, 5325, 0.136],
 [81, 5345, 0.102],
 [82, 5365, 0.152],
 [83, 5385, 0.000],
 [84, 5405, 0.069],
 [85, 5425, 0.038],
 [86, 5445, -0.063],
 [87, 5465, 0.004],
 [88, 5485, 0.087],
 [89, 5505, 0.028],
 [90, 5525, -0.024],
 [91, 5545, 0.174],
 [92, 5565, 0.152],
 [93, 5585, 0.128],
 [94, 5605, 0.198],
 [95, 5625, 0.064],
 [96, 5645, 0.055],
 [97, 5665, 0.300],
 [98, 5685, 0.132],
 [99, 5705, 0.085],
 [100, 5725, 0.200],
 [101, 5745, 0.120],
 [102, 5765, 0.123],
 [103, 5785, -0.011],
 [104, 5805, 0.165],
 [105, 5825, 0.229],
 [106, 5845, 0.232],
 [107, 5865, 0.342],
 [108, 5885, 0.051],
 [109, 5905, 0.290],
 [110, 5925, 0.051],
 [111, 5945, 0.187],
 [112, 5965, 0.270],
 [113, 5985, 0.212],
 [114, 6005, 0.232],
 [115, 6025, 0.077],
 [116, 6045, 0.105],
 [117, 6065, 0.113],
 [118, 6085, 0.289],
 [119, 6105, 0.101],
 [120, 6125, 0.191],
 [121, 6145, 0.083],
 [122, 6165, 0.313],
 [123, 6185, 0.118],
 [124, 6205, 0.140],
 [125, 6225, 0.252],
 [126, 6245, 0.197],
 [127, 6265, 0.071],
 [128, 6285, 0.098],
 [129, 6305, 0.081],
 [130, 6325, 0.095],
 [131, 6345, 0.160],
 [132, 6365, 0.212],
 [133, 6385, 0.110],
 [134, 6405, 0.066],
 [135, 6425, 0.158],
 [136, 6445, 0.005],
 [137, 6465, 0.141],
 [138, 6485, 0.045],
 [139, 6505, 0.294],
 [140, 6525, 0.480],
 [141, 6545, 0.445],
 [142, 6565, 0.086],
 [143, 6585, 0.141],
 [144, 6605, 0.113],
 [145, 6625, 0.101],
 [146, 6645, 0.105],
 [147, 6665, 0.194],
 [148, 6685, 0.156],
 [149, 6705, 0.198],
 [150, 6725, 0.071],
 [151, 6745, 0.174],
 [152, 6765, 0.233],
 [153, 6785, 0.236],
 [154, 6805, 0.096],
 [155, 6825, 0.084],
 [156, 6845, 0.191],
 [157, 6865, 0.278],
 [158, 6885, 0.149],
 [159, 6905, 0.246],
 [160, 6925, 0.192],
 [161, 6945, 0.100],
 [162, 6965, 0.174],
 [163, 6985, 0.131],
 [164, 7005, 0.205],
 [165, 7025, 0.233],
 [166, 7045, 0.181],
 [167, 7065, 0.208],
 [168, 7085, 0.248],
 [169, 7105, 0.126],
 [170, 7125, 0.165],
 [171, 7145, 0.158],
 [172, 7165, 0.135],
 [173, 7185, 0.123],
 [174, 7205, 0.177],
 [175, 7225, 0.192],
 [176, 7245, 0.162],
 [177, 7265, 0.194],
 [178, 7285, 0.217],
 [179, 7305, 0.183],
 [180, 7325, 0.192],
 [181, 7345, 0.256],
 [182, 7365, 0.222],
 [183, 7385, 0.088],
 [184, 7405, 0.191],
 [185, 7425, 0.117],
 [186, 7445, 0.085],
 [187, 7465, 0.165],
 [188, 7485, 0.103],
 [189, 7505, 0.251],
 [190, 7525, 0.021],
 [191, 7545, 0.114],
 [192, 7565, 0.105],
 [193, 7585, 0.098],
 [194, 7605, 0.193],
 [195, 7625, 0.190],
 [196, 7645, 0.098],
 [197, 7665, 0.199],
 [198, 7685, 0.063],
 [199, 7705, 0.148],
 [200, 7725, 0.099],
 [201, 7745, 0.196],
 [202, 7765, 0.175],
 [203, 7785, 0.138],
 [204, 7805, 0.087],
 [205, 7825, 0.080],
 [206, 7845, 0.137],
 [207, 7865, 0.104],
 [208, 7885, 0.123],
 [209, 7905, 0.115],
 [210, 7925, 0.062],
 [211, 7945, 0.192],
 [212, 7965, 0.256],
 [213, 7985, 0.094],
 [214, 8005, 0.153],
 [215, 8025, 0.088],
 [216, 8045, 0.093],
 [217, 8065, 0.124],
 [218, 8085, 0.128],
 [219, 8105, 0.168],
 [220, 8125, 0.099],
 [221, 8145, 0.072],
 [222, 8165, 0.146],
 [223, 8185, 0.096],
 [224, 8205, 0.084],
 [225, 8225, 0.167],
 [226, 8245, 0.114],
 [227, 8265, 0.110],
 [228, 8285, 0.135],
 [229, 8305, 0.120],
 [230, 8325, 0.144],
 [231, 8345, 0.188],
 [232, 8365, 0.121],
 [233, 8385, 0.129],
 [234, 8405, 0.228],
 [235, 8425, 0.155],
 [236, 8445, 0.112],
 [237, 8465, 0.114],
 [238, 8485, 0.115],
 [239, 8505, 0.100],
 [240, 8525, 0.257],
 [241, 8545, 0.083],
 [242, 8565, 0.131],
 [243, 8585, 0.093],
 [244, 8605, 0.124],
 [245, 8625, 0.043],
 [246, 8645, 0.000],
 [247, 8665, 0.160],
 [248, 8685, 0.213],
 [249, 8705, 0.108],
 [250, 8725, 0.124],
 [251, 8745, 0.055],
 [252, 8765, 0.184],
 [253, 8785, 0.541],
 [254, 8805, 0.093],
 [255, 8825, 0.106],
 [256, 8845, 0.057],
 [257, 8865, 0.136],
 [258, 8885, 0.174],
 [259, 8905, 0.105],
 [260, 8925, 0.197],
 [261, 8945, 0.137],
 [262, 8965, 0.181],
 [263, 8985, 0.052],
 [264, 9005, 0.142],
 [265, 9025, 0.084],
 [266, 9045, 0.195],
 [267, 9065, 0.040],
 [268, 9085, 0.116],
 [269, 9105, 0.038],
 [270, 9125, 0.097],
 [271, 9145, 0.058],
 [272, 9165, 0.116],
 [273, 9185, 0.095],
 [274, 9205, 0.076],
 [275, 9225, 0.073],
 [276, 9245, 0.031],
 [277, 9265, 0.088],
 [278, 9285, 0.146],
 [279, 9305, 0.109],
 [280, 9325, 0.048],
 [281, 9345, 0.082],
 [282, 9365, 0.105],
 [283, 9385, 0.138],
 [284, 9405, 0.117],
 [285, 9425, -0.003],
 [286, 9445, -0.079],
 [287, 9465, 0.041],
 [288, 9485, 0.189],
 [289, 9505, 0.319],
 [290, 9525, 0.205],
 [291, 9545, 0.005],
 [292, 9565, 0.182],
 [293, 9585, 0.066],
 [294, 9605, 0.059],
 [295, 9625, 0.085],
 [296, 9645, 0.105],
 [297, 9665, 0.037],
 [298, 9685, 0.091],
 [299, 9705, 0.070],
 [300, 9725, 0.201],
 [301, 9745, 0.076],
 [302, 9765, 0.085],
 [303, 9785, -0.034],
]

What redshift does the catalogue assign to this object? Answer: 0.753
